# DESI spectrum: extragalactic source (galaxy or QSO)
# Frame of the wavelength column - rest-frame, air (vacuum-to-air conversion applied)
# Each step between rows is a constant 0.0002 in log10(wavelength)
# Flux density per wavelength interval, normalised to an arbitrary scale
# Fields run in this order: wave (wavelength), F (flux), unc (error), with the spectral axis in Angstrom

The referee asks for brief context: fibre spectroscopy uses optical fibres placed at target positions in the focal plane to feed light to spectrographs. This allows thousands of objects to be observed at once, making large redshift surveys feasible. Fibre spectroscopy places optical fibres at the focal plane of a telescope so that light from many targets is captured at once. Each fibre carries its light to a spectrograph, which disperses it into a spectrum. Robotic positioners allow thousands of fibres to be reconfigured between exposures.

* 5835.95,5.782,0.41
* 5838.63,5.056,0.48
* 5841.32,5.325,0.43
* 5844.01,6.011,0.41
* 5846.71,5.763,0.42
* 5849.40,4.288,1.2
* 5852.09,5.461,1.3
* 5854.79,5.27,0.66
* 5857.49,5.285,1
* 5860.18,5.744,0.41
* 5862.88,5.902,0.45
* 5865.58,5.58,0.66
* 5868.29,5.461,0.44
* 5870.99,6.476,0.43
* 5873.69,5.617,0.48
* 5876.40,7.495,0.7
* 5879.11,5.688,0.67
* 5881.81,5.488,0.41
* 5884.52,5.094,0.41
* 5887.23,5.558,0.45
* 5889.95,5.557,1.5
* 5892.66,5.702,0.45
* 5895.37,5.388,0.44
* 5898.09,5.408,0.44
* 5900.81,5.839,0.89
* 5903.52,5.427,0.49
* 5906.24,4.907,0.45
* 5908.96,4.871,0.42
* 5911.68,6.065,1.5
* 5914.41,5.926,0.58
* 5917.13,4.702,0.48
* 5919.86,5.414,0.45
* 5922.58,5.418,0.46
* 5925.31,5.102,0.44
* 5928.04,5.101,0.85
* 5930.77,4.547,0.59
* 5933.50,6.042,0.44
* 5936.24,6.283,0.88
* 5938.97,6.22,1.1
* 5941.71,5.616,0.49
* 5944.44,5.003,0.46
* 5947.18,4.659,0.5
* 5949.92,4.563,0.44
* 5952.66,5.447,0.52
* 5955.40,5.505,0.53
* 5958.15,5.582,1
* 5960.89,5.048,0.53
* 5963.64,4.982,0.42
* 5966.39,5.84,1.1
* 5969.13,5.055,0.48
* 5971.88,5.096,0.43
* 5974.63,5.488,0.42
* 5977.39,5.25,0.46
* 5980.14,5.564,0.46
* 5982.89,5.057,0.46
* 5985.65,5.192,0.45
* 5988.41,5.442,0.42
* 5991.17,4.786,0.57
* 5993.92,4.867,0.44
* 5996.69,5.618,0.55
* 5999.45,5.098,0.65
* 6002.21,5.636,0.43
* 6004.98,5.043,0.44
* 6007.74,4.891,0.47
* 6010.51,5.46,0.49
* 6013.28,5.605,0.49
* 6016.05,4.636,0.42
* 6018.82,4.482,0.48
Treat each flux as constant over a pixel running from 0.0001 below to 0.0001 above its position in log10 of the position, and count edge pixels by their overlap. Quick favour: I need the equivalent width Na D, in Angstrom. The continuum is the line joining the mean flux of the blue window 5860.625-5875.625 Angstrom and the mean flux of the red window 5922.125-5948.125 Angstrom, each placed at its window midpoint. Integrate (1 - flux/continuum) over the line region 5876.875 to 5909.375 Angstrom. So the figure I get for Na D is 1.2 Angstrom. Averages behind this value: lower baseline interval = 5.87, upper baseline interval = 5.41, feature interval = 5.48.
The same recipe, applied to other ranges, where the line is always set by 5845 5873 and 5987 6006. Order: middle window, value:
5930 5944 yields -1.0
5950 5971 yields 0.0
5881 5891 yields 0.1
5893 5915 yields -0.2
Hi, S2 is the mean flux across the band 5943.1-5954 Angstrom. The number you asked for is 4.92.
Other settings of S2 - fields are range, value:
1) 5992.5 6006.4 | 5.25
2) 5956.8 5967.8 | 5.36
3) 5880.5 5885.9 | 5.29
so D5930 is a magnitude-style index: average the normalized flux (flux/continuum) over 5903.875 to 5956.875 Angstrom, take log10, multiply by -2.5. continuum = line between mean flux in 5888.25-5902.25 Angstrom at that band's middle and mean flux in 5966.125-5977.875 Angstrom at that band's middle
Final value 0.023 mag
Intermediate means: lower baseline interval 5.58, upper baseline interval 5.31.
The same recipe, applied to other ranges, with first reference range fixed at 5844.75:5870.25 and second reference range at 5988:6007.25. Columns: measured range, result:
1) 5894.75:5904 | -0.032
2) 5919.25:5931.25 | 0.038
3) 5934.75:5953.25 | -0.022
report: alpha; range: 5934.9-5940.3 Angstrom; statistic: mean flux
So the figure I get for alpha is 6.26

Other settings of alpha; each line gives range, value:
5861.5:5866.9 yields 5.74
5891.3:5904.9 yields 5.55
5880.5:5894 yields 5.48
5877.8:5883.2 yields 5.59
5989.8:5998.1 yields 5.09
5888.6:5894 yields 5.63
